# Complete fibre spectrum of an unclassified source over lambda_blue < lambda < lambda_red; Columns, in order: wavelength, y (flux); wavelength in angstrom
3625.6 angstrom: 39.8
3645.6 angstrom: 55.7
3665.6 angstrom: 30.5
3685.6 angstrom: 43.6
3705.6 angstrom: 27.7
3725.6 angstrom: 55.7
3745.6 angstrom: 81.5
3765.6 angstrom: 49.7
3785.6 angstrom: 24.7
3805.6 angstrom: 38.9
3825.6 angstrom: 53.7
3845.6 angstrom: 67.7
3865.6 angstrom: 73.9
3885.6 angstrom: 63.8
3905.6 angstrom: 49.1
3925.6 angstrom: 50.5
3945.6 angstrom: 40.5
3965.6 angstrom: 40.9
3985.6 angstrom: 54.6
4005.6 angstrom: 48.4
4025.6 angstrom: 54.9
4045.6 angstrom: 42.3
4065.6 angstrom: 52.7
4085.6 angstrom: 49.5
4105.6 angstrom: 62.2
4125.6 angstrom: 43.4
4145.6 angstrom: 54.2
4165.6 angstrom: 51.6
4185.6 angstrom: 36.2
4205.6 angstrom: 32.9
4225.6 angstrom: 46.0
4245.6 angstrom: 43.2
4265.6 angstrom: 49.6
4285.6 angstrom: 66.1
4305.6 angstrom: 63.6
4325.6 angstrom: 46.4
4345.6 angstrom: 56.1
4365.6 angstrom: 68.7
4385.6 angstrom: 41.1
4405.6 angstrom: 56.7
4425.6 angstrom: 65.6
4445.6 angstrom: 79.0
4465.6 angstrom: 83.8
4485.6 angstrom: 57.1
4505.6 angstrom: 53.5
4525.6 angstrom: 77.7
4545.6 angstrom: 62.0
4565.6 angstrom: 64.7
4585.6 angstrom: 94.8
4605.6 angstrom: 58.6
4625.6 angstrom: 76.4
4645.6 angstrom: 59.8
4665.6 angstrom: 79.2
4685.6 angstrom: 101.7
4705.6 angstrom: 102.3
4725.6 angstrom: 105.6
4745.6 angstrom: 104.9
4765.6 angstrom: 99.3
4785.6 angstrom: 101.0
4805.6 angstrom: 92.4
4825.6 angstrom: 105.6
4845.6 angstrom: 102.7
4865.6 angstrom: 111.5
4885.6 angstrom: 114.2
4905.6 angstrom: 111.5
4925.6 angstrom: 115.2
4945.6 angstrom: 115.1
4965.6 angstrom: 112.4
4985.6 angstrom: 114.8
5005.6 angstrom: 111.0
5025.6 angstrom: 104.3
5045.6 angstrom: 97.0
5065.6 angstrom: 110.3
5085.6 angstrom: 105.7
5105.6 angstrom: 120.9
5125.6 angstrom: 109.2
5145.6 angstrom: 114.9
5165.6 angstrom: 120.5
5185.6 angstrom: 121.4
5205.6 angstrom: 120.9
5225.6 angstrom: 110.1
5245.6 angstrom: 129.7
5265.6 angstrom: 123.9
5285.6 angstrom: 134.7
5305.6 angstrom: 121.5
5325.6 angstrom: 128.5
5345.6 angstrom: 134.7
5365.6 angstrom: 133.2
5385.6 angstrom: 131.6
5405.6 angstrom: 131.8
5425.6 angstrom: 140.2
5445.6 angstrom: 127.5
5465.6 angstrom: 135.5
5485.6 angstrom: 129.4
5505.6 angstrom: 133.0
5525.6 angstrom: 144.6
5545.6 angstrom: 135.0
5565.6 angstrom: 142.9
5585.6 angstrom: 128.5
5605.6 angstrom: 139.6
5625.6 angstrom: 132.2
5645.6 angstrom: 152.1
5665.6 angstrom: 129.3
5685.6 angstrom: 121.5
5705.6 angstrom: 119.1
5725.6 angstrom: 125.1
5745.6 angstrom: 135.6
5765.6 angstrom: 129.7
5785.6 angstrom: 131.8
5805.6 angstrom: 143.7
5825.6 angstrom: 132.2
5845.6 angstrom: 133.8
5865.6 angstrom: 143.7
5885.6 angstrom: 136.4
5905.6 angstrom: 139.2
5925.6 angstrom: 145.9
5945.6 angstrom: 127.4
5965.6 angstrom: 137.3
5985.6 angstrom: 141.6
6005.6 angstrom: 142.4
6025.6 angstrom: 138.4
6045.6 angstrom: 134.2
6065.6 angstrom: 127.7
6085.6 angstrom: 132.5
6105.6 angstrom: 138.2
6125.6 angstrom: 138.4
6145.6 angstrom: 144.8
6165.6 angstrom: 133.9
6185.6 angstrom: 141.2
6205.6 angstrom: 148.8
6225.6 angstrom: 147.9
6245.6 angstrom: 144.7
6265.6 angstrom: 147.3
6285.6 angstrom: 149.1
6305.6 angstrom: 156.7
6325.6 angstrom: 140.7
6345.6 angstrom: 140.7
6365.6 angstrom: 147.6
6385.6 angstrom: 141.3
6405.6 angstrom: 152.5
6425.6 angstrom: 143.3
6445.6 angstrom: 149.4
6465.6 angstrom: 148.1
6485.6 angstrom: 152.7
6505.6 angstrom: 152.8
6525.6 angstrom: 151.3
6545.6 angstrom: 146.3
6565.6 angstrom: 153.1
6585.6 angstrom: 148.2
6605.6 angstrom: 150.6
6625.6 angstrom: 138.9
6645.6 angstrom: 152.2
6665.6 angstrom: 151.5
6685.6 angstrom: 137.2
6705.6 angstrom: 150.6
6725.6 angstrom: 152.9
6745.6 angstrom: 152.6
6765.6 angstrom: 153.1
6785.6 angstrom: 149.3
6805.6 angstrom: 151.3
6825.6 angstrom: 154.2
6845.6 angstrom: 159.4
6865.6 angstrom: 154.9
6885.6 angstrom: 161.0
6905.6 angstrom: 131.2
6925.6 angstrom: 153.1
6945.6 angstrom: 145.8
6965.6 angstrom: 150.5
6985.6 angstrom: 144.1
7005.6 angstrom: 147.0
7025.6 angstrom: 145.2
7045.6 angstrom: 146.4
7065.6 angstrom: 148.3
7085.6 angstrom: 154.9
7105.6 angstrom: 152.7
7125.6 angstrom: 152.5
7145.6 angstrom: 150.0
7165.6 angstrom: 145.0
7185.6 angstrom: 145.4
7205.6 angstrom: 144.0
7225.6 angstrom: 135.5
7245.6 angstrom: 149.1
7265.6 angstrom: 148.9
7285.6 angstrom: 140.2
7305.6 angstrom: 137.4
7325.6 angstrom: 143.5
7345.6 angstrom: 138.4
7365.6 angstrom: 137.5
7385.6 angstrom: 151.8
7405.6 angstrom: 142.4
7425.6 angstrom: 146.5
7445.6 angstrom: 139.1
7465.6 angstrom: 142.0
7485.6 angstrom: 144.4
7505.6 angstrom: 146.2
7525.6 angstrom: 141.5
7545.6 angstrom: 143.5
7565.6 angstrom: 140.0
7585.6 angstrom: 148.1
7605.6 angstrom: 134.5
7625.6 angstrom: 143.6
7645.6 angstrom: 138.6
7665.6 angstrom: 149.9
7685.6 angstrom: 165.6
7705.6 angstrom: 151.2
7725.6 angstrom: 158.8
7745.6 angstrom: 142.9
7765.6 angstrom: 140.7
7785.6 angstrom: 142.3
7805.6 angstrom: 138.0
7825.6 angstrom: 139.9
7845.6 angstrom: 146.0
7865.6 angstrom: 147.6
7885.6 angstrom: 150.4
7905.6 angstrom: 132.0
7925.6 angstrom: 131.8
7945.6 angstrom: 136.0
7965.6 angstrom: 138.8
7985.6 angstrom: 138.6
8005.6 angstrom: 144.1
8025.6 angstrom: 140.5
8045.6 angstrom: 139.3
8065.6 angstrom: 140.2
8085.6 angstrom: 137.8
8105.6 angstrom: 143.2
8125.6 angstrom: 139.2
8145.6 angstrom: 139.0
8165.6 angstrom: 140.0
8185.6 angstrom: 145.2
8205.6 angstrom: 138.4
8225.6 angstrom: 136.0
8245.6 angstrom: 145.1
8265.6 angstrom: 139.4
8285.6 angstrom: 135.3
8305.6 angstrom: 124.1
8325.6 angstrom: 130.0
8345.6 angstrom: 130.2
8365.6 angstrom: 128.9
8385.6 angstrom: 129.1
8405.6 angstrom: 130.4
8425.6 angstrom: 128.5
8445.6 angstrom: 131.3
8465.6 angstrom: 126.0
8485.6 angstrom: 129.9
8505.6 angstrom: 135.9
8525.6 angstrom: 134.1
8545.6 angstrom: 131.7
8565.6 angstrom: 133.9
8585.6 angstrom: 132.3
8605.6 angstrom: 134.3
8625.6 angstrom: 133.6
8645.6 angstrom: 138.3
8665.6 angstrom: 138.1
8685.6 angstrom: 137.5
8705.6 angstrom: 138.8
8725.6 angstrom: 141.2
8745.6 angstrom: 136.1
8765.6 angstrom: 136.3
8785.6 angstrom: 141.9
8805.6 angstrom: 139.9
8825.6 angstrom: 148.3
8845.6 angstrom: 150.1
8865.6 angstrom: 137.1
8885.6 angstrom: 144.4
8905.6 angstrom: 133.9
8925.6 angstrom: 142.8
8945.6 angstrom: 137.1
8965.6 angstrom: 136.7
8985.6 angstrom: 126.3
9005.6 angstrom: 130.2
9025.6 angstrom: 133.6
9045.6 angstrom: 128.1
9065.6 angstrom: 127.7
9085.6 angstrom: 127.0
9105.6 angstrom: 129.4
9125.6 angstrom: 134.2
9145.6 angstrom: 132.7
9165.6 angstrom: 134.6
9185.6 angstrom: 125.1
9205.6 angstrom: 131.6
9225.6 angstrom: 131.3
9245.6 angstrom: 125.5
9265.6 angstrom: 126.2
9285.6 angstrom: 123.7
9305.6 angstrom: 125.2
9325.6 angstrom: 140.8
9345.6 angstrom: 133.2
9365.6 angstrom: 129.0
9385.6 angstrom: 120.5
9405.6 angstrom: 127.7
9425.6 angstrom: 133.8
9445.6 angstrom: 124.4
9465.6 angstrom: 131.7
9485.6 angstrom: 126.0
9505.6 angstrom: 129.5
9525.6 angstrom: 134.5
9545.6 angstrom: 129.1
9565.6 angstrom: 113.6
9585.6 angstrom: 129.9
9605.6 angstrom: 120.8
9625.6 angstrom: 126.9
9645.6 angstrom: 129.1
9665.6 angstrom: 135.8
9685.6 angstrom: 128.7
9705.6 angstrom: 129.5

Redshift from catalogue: 0.172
